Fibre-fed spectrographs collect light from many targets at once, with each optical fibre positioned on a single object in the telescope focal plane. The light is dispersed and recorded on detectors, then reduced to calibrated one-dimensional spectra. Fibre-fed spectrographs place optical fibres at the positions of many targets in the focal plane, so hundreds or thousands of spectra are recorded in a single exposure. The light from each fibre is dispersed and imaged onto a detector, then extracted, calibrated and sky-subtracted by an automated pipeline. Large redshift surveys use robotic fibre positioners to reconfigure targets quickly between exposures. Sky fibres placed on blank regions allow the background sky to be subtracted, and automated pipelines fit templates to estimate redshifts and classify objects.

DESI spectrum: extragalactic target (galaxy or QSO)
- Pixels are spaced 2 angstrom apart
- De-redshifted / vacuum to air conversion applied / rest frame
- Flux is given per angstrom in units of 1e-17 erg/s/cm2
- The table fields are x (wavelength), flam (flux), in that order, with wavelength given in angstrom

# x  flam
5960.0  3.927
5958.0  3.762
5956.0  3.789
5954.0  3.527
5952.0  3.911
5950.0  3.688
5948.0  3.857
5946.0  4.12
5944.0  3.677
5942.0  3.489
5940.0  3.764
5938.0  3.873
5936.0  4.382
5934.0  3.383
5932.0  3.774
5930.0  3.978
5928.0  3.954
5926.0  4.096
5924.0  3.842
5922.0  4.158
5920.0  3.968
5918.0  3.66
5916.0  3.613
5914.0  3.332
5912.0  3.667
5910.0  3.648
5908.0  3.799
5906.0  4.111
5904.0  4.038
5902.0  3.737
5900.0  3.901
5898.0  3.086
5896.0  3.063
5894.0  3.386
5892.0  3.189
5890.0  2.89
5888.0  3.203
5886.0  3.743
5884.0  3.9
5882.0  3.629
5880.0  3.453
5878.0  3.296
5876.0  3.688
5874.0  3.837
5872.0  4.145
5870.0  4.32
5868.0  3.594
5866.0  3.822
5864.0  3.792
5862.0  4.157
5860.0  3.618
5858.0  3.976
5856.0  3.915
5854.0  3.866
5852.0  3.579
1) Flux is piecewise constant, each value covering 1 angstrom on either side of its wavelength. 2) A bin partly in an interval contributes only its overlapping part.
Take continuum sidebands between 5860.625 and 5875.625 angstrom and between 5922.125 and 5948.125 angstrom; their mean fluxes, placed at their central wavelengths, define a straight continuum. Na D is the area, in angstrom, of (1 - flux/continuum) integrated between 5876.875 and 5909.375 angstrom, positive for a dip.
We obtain 3.17 angstrom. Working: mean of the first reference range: 3.93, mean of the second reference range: 3.87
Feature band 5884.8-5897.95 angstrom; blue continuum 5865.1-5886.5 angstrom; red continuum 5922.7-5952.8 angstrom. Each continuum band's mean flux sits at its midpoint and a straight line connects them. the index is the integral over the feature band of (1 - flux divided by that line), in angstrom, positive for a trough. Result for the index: 1.89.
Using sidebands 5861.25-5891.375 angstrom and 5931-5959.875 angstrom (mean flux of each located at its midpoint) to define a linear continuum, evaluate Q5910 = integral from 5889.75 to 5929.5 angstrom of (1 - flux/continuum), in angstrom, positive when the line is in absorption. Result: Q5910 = 0.7 angstrom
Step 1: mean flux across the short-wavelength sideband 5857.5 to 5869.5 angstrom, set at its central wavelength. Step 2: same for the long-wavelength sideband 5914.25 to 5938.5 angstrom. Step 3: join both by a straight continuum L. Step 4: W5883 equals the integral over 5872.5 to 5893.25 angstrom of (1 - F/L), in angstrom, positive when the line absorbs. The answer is 1.9 angstrom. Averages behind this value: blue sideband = 3.84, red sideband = 3.87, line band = 3.5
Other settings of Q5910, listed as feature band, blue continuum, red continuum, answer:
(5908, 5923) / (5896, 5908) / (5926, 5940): 0.28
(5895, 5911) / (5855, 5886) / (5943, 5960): 0.55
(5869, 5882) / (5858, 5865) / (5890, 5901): -0.51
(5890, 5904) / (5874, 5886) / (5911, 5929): 1.14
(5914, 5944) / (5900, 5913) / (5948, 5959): -0.28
